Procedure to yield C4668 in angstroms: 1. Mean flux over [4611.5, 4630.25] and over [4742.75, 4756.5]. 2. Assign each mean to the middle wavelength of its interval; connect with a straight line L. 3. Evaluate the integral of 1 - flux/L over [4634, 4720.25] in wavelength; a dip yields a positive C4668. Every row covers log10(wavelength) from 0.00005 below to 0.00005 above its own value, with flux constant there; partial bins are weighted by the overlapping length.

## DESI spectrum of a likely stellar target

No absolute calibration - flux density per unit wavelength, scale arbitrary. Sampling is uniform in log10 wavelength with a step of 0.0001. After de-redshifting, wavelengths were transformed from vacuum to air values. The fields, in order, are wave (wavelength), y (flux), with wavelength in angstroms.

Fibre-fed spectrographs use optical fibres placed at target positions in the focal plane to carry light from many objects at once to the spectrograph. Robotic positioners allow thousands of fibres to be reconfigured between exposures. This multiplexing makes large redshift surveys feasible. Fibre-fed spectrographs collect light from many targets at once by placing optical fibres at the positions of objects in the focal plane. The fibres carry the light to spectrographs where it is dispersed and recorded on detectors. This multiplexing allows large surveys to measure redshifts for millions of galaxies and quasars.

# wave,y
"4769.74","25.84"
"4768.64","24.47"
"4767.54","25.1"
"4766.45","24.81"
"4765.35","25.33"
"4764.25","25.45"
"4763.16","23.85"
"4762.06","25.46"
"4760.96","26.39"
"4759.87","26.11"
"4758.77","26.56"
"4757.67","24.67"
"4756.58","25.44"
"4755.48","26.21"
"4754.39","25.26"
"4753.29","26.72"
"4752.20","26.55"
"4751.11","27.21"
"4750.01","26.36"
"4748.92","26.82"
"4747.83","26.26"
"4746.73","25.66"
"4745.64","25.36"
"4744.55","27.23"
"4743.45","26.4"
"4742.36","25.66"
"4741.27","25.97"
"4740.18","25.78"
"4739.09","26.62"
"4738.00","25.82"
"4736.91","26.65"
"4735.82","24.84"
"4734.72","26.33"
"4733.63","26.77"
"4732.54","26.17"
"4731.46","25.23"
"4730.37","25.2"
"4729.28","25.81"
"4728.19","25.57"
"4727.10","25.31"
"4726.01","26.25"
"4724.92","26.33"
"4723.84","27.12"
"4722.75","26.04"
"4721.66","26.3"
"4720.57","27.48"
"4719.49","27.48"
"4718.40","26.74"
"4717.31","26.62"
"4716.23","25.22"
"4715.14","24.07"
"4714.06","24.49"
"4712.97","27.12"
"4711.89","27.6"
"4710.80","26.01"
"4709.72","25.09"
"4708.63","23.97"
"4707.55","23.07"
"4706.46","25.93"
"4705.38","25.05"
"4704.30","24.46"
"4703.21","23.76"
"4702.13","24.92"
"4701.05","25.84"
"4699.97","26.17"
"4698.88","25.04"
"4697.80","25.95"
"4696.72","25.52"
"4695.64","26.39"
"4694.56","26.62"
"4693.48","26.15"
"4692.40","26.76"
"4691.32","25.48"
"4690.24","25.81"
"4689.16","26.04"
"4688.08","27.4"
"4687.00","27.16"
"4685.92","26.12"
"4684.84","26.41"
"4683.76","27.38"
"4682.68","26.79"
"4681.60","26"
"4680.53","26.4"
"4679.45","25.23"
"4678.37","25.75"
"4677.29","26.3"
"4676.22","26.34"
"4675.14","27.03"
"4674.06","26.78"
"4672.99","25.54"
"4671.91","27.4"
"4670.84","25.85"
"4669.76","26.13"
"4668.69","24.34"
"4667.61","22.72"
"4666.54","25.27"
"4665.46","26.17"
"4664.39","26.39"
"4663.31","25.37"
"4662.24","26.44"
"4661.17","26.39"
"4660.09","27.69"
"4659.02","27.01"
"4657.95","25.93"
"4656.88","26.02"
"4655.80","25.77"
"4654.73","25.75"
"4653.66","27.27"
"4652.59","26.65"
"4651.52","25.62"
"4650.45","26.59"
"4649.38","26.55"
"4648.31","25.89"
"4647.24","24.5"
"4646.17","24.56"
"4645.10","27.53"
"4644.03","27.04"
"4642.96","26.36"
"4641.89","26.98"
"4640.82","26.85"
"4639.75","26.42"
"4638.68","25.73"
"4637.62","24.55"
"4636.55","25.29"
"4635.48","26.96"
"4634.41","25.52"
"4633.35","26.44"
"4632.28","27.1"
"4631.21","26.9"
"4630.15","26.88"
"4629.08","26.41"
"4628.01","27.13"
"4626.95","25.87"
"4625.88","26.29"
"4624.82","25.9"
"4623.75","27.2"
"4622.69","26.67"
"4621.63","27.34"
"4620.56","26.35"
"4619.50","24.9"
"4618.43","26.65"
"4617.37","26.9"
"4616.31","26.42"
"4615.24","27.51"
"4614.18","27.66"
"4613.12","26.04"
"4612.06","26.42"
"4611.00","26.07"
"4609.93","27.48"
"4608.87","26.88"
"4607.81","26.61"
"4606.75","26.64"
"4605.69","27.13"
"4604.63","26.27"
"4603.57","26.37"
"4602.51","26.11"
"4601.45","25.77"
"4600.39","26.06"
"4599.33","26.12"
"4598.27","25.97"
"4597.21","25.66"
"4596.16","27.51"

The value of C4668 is 1.6 angstroms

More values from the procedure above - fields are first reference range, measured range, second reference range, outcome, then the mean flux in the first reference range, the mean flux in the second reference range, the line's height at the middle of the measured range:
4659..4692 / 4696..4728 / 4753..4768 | 0.2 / 26.2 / 25.5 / 25.9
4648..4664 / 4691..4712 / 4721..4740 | 0.6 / 26.3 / 26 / 26.1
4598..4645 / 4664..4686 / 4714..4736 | 0.2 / 26.5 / 26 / 26.2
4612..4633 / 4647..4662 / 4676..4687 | 0.1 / 26.6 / 26.3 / 26.5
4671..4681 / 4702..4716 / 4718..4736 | 0.6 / 26.3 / 26.2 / 26.2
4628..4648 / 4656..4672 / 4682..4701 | 0.2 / 26.2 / 26.3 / 26.3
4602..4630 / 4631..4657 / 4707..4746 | 0.2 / 26.6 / 25.9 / 26.4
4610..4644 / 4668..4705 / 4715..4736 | 0.3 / 26.5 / 26.1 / 26.2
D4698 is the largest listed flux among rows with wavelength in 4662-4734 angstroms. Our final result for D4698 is 27.6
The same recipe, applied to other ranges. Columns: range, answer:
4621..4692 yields 27.69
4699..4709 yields 26.17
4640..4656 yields 27.53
